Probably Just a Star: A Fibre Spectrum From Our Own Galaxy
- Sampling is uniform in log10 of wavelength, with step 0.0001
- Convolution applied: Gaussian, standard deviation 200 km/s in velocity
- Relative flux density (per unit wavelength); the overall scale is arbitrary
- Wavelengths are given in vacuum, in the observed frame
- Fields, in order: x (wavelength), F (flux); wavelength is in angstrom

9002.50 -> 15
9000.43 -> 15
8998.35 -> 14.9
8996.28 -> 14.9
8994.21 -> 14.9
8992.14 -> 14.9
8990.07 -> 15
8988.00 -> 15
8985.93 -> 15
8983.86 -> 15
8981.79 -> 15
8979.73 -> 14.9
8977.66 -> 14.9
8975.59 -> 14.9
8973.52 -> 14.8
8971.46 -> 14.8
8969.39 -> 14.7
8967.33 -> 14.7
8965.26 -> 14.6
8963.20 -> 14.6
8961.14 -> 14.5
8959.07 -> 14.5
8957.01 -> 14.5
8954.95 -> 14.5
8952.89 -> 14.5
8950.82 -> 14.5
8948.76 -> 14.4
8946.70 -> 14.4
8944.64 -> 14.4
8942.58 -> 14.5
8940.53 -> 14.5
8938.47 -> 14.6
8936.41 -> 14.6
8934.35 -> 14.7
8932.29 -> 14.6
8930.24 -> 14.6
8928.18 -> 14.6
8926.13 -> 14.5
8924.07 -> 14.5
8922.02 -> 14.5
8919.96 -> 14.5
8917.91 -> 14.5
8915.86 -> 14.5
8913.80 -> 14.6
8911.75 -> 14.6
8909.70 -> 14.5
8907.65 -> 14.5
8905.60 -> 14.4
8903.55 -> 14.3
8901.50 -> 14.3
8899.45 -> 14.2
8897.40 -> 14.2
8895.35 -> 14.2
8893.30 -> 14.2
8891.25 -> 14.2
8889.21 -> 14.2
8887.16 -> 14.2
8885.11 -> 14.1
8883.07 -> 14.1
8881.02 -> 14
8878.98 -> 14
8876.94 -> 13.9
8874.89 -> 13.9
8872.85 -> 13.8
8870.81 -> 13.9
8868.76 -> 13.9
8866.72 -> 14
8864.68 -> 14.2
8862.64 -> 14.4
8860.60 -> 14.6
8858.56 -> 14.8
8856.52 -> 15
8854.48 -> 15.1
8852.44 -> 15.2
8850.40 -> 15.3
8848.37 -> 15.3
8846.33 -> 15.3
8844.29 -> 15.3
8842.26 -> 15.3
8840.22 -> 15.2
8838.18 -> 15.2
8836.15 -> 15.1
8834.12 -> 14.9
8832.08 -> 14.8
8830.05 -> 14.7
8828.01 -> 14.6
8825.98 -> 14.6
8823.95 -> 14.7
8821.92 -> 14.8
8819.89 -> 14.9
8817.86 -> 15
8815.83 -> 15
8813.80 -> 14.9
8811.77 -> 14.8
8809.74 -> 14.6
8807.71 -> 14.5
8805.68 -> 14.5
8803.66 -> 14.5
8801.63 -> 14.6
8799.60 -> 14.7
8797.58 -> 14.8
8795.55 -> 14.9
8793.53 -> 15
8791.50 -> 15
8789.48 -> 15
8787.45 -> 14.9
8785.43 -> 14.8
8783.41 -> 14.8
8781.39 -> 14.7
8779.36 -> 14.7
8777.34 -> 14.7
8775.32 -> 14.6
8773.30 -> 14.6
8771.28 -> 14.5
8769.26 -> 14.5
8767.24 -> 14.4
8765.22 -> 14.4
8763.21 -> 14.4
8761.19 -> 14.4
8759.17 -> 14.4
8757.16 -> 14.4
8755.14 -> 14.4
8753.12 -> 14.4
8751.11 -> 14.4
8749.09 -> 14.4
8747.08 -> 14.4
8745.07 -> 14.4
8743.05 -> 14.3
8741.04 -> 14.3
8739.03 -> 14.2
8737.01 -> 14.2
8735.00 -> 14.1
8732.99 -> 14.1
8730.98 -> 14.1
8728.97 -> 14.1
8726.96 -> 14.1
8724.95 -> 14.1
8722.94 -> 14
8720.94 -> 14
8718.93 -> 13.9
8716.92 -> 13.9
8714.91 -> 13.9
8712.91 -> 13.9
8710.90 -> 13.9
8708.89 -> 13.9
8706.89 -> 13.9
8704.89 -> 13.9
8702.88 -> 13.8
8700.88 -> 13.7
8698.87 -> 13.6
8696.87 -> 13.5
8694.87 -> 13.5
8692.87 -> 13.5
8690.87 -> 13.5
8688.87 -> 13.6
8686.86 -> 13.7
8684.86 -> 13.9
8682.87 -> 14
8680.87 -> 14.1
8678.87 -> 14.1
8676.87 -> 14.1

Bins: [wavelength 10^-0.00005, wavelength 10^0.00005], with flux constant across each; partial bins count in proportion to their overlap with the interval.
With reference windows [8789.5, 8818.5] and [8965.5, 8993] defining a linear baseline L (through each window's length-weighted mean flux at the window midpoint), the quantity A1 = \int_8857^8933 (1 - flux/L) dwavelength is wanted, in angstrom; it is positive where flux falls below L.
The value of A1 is 2.7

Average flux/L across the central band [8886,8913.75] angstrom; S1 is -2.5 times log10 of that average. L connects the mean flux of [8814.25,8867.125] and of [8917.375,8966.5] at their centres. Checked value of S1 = 0.03 mag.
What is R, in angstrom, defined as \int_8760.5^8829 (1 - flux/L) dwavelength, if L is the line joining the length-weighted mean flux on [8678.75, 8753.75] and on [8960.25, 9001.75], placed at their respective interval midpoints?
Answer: -2.2 angstrom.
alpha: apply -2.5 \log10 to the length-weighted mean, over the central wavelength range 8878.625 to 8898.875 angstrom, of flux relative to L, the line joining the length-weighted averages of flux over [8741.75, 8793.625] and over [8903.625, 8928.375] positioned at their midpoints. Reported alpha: 0.028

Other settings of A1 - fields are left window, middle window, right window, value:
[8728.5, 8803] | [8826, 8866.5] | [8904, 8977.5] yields -1.1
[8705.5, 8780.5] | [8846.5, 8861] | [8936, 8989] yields -0.6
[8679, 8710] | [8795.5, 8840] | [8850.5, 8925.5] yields -2.1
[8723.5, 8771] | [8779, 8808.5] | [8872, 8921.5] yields -1.0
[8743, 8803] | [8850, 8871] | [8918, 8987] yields 0.0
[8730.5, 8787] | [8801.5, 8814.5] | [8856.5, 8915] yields -0.2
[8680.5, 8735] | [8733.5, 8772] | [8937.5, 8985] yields -1.0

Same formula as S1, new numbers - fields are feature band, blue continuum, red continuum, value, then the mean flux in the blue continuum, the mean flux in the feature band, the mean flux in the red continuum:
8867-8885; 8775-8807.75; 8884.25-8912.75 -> 0.034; 14.8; 14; 14.3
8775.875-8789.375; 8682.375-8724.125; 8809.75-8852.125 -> -0.018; 13.8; 14.8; 15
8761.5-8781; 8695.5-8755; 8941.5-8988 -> -0.027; 14.1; 14.5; 14.7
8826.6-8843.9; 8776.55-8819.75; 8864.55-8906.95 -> -0.036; 14.8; 15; 14.1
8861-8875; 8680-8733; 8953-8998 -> 0.028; 13.9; 14.1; 14.8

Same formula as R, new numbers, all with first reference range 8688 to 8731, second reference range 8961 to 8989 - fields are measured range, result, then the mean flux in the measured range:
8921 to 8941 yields 0.1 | 14.6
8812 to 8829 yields -0.7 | 14.8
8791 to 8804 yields -0.6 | 14.8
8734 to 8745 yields -0.2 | 14.2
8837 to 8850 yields -0.8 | 15.3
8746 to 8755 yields -0.3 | 14.4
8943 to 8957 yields 0.3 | 14.5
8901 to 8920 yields 0.1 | 14.5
